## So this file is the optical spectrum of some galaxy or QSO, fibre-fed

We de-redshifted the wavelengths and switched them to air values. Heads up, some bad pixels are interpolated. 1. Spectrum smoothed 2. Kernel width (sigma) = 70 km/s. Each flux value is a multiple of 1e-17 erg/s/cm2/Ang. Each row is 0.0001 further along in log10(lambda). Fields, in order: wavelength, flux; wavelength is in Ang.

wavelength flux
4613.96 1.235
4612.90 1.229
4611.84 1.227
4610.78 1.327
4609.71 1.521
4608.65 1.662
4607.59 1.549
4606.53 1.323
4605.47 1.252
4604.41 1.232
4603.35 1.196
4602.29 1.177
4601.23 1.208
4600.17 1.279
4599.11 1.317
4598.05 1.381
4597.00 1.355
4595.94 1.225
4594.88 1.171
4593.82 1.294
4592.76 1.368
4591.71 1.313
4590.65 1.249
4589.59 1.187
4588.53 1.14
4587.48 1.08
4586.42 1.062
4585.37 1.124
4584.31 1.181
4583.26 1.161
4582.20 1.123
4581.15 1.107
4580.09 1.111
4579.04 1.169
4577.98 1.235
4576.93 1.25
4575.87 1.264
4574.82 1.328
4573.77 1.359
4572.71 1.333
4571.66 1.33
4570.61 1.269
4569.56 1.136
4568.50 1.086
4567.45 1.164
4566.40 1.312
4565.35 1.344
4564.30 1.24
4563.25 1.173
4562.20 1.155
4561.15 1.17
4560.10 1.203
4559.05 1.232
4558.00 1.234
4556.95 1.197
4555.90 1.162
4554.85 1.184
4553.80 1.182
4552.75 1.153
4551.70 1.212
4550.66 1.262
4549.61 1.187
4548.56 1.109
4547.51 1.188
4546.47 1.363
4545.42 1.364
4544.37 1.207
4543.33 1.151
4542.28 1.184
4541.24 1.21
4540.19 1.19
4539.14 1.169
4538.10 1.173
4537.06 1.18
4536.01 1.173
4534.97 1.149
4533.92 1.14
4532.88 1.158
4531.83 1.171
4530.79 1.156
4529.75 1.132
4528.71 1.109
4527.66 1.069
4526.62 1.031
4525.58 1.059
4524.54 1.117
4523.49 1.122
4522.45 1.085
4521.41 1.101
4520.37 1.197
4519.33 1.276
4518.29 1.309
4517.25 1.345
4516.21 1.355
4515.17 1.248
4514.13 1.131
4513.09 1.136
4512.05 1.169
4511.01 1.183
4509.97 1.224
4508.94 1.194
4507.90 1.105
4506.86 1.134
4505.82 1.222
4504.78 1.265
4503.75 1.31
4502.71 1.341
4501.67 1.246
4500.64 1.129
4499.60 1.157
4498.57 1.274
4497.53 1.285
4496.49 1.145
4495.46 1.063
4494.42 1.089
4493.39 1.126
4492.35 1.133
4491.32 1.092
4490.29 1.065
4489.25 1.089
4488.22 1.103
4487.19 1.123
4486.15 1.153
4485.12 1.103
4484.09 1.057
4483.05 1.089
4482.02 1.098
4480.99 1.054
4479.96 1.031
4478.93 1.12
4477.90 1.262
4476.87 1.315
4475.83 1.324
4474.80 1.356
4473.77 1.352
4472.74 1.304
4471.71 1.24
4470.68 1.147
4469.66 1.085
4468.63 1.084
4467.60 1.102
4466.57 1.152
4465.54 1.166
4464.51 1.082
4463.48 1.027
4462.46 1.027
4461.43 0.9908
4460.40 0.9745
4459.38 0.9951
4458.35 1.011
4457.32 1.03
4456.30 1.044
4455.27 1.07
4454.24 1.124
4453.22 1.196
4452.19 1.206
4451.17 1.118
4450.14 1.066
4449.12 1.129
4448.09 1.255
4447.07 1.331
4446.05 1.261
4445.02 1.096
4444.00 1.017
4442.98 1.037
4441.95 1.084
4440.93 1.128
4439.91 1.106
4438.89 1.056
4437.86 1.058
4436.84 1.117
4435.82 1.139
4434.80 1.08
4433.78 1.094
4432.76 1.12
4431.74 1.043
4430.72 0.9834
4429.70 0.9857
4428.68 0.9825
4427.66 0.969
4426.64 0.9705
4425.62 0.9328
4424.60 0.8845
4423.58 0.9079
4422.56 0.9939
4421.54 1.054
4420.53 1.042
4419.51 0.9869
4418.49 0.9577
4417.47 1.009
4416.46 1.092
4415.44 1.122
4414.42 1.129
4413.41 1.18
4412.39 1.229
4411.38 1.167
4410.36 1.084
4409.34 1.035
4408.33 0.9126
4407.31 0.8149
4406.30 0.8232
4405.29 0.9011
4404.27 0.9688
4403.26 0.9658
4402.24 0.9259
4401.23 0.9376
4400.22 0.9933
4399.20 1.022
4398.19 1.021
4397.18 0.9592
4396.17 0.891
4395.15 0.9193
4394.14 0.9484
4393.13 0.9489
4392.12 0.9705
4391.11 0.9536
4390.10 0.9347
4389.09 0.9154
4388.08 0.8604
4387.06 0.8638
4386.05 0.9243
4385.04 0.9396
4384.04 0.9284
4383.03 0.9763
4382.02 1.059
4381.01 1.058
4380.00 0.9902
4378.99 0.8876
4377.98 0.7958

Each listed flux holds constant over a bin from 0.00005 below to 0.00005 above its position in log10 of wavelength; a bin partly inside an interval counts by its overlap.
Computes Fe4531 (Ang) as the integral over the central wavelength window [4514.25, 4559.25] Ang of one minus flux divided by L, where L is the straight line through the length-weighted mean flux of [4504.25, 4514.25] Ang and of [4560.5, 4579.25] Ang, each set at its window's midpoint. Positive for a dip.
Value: 0.8 Ang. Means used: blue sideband 1.18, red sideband 1.24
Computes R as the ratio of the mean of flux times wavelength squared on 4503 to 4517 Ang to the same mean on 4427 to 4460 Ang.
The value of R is 1.1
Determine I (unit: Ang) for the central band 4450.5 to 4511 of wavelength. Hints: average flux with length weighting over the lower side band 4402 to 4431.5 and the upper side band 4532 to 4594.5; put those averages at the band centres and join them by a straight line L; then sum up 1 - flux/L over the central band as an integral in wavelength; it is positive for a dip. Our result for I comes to -3.0 Ang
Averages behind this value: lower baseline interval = 1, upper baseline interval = 1.21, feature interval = 1.15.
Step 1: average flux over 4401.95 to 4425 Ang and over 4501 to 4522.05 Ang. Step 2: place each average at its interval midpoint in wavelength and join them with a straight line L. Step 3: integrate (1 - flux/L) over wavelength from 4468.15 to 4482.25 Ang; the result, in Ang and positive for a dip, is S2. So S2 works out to -0.70 Ang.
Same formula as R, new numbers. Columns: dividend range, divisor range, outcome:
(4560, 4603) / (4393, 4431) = 1.33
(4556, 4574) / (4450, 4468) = 1.20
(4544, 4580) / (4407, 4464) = 1.22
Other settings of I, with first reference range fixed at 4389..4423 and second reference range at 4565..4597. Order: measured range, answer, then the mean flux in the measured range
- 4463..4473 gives -0.57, 1.14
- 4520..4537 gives 0.40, 1.12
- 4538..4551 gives -0.46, 1.21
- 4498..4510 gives -1.04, 1.22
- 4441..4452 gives -0.99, 1.14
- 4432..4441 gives -0.54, 1.1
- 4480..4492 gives 0.06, 1.09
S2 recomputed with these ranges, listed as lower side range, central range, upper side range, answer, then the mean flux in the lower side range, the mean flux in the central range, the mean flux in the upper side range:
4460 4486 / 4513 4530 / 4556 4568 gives 0.2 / 1.14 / 1.17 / 1.22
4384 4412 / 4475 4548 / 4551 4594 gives -3.6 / 0.949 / 1.17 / 1.21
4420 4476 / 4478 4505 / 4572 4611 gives 0.0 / 1.09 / 1.14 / 1.26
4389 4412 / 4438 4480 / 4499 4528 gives -2.2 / 0.96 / 1.13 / 1.19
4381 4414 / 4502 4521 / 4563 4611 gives -1.5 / 0.97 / 1.23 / 1.25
